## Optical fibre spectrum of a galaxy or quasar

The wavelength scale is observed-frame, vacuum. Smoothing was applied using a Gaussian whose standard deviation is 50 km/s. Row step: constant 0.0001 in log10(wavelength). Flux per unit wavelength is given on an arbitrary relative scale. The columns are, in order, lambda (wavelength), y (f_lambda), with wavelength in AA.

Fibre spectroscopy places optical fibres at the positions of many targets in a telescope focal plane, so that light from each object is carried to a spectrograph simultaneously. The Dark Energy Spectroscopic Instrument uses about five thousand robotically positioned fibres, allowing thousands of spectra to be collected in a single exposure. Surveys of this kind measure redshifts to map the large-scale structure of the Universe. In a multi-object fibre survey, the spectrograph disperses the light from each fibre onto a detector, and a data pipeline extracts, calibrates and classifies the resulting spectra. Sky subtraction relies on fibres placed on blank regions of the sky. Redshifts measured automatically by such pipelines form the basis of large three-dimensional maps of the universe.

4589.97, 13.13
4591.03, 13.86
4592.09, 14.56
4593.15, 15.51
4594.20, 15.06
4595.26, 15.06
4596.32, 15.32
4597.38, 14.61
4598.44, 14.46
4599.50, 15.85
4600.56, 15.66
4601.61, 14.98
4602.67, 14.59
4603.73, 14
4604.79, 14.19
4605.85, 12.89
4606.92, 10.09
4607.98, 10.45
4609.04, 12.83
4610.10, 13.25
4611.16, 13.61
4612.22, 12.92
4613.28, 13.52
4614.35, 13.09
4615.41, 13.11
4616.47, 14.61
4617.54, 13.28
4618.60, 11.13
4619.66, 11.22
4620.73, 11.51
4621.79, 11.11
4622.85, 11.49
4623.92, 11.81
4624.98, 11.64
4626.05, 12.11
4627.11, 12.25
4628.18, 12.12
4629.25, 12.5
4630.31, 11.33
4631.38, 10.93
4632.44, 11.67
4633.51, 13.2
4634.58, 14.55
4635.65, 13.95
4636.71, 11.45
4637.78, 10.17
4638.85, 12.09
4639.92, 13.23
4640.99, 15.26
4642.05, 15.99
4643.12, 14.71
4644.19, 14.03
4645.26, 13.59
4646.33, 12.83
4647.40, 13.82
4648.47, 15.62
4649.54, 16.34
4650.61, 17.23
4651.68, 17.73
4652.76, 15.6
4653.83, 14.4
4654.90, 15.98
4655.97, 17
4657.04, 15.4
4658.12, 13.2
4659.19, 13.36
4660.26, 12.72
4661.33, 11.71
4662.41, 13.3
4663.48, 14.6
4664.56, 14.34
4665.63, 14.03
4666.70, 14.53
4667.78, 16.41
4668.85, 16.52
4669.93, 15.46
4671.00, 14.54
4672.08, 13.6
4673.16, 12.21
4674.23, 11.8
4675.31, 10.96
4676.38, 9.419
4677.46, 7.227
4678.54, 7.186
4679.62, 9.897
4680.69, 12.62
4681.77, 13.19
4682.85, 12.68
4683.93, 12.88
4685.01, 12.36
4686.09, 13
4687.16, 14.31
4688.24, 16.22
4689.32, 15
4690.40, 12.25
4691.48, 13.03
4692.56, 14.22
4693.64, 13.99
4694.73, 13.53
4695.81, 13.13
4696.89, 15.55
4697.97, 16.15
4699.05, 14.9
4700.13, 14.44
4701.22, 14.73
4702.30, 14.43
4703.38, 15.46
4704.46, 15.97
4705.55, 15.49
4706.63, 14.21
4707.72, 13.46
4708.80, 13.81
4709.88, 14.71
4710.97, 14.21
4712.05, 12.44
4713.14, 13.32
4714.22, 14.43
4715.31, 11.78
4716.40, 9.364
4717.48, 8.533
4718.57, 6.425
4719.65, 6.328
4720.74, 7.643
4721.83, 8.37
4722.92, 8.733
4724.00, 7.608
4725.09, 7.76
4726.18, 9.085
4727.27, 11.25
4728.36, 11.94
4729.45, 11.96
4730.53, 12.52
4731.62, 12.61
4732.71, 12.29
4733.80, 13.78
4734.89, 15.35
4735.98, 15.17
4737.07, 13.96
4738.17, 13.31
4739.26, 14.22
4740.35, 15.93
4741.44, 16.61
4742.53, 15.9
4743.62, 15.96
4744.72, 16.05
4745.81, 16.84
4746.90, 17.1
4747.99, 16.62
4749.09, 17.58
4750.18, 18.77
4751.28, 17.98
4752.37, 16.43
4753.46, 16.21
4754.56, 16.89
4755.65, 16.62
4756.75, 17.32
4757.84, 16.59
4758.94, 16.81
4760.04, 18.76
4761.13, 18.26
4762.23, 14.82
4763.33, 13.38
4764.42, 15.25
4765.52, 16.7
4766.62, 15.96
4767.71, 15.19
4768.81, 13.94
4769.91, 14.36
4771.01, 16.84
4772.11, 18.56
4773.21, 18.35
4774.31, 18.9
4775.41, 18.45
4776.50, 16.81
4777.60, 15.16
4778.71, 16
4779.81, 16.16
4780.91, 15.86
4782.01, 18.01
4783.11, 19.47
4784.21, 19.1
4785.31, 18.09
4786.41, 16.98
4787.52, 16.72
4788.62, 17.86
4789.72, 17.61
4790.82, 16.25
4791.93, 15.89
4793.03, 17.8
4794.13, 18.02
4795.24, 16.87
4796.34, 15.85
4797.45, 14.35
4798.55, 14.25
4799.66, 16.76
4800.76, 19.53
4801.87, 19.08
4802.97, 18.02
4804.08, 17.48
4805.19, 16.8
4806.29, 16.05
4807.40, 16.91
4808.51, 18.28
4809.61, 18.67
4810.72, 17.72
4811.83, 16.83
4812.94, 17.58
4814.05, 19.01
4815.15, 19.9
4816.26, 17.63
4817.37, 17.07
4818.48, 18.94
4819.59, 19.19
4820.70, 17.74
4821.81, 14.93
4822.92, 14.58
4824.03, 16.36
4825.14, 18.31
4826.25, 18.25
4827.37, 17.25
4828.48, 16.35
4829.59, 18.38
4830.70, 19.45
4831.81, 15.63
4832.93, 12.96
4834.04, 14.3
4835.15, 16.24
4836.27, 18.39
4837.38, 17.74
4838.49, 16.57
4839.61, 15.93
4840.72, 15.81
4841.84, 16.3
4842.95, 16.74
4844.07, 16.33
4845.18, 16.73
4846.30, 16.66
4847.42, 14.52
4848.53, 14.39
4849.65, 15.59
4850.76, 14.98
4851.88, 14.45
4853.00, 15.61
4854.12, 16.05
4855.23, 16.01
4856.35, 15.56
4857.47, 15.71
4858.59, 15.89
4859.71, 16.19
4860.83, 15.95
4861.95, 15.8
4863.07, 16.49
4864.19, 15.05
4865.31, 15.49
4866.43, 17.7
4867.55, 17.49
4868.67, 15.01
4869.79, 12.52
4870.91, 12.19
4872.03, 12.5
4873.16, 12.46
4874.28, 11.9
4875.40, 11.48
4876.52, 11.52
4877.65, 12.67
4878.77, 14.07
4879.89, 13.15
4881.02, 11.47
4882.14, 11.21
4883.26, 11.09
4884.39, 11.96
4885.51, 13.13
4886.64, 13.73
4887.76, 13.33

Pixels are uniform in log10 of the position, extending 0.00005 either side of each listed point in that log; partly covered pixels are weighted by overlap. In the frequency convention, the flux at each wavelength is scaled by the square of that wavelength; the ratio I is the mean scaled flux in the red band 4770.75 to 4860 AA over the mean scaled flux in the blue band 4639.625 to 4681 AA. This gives 1.31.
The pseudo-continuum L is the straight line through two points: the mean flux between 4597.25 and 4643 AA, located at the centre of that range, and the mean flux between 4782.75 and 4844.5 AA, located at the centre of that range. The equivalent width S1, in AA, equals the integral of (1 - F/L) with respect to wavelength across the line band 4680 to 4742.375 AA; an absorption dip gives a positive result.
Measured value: 8.4 AA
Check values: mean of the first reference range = 12.9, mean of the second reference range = 17.2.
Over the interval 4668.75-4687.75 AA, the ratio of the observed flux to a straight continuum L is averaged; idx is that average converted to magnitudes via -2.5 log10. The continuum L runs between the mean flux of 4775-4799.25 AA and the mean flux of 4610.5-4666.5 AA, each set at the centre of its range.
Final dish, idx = 0.18 mag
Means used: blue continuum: 13.4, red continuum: 16.9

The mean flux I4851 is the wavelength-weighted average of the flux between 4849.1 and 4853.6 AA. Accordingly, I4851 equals 15.2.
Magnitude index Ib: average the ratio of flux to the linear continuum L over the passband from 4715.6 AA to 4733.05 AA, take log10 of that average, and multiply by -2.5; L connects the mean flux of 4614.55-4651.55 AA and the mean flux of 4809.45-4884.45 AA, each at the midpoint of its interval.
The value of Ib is 0.431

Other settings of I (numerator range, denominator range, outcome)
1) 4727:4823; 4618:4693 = 1.31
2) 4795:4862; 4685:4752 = 1.30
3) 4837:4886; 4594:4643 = 1.25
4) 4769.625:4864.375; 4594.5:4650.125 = 1.38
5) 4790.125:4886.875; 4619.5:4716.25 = 1.26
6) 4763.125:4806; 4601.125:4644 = 1.42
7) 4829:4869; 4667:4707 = 1.27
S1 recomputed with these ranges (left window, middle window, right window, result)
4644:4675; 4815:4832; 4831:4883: -3.0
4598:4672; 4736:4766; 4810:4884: -3.2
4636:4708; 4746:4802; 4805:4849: -3.5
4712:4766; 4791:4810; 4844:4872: -3.1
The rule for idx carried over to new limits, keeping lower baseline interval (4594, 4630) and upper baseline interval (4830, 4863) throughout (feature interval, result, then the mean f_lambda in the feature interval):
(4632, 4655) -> -0.06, 14.2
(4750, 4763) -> -0.15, 17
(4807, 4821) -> -0.17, 18.1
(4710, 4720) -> 0.29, 11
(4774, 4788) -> -0.15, 17.3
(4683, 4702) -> 0.00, 14.1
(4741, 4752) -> -0.15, 16.9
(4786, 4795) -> -0.12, 17.1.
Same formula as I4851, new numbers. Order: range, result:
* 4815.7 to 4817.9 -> 17.3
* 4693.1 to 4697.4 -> 14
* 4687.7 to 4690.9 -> 14.5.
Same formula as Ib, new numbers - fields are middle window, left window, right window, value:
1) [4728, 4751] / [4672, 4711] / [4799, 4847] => -0.02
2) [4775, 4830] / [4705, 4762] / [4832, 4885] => -0.20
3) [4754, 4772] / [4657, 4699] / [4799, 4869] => -0.07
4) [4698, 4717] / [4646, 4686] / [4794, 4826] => 0.05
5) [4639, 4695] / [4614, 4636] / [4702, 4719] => -0.09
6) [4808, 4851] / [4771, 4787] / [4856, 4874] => -0.05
